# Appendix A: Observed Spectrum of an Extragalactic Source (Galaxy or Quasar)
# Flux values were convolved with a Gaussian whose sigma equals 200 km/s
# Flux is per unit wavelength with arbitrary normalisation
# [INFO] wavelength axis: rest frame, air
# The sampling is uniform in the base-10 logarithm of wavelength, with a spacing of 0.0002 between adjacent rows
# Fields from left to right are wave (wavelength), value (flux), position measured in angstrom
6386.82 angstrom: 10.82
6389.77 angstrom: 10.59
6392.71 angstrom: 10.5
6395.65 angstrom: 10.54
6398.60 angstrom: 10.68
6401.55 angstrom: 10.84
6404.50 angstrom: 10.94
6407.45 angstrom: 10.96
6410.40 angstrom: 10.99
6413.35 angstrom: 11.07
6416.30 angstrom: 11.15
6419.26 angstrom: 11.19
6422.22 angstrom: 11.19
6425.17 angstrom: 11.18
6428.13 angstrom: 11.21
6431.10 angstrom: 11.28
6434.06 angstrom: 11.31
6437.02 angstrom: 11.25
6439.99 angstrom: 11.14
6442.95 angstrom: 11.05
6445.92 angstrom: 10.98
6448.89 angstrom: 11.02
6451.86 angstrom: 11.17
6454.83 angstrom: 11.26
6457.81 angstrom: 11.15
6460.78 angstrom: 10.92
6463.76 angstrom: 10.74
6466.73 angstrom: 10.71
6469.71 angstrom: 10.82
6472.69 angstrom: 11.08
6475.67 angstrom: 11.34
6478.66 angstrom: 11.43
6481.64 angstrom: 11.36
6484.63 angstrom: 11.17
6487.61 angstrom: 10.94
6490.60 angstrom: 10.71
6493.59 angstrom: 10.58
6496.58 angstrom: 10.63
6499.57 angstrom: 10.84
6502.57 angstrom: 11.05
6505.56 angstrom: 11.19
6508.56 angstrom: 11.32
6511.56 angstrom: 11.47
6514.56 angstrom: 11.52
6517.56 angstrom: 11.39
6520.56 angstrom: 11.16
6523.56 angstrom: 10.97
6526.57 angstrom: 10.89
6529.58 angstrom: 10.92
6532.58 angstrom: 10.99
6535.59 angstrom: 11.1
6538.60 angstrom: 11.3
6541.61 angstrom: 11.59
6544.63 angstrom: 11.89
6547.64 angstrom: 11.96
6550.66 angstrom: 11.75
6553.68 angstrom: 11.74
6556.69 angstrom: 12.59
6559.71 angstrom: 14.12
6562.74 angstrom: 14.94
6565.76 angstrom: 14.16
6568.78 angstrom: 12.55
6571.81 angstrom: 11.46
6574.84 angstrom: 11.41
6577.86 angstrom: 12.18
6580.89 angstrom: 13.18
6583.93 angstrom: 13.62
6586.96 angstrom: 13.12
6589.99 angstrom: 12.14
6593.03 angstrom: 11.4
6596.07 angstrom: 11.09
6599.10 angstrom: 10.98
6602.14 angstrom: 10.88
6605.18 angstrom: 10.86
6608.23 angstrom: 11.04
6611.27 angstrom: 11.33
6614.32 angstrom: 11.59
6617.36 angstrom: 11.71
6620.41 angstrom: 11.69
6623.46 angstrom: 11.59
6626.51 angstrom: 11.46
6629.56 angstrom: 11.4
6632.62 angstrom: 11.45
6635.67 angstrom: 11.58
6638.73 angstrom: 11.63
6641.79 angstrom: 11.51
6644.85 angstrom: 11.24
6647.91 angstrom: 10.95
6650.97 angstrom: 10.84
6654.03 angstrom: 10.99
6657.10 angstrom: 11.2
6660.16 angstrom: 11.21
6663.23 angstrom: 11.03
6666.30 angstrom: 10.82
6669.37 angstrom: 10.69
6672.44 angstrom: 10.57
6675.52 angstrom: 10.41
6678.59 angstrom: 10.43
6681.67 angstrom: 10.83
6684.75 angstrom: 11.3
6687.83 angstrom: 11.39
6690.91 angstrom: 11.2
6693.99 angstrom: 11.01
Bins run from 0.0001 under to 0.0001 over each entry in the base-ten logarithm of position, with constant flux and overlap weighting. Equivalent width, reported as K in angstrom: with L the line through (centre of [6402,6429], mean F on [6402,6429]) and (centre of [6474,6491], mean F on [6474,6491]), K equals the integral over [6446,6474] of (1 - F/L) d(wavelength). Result 0.4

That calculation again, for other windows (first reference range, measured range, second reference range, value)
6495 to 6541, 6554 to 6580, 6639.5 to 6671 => -4.16 angstrom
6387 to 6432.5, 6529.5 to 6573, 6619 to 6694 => -4.71 angstrom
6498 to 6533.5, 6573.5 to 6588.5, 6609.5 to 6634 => -1.76 angstrom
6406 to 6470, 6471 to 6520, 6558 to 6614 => 1.72 angstrom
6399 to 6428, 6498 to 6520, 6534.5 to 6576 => 1.25 angstrom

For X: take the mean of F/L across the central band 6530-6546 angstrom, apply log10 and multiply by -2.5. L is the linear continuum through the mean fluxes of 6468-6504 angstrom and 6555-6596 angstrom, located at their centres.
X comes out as 0.06 mag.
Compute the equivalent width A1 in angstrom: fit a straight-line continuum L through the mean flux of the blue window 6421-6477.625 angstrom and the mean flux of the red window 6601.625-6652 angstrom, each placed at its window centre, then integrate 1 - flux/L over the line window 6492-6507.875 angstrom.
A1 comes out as 0.4 angstrom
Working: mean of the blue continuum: 11.1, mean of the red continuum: 11.4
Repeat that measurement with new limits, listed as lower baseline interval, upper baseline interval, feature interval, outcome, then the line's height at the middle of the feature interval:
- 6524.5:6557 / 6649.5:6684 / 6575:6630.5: -2.9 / 11.2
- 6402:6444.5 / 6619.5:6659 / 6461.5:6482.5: 0.2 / 11.2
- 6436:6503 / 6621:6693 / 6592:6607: 0.1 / 11.1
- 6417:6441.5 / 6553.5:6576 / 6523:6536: 1.6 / 12.5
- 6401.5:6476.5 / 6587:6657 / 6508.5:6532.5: 0.0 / 11.2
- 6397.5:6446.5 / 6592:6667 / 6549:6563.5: -2.2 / 11.2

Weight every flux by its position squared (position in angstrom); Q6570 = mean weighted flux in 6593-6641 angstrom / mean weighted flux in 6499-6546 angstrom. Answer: 1.0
